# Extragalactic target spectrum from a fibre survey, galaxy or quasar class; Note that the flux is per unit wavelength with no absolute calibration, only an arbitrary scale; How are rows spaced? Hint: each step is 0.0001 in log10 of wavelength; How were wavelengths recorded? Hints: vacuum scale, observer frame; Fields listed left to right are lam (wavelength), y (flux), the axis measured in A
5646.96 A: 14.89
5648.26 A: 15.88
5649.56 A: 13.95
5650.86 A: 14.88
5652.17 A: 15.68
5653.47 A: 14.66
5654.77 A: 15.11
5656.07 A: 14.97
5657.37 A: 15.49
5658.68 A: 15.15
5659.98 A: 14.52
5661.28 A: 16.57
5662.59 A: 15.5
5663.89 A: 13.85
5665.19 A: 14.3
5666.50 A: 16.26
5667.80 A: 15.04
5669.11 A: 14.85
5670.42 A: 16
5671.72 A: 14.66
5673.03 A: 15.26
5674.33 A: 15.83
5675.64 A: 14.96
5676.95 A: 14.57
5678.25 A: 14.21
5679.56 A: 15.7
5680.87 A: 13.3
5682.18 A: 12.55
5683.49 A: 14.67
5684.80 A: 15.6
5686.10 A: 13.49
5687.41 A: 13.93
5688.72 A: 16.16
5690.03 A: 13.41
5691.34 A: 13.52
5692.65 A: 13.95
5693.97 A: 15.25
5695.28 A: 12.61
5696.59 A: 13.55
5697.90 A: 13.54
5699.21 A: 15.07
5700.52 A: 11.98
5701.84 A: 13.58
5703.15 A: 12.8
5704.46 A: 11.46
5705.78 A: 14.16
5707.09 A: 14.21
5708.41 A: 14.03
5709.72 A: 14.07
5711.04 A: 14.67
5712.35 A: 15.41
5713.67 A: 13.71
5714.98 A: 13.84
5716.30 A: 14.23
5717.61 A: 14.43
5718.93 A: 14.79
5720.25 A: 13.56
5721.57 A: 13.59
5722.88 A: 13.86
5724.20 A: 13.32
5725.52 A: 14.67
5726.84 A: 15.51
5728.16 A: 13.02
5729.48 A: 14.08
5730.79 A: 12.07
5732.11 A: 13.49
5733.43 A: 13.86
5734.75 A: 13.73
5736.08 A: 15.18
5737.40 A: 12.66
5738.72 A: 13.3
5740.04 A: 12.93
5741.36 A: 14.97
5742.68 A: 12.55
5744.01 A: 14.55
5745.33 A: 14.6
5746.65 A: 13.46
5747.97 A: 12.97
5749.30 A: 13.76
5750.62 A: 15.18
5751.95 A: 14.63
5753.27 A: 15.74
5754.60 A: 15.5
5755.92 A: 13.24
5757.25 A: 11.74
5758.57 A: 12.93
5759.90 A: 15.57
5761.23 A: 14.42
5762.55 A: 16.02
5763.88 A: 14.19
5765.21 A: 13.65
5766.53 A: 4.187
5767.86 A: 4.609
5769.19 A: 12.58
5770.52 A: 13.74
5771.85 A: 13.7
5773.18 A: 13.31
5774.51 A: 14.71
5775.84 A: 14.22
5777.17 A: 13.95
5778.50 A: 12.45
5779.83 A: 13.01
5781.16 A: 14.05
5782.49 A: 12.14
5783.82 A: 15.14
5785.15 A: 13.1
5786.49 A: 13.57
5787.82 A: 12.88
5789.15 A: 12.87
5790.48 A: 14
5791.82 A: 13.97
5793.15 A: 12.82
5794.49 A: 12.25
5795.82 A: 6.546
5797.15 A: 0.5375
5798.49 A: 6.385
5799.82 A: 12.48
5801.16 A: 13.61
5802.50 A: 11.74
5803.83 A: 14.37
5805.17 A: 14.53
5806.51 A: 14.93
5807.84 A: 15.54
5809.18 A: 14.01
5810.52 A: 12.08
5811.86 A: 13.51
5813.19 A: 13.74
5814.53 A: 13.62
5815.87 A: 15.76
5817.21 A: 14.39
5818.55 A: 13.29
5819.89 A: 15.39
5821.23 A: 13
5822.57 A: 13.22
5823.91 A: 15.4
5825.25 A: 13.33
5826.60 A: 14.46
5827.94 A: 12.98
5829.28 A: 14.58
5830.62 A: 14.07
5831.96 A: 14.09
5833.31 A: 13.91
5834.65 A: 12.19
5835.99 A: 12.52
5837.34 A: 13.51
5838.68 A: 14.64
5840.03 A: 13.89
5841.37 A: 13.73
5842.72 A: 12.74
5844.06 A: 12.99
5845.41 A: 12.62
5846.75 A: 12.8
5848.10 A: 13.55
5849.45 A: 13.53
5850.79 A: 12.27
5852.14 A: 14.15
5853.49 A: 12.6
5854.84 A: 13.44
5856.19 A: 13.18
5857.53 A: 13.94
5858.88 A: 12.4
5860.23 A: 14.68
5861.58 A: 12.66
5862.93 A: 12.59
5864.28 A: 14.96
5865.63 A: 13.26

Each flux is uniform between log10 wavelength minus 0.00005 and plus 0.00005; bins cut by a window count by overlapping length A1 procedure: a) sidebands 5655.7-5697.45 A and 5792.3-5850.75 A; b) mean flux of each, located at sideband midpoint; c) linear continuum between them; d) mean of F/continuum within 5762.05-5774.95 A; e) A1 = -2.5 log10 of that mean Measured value 0.14 mag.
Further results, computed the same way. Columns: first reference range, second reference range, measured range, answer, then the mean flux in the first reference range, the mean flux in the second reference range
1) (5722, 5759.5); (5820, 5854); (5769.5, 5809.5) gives 0.08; 13.9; 13.5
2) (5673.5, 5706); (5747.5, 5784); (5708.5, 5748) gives -0.02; 14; 13.2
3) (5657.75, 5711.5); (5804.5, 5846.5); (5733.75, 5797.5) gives 0.08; 14.4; 13.8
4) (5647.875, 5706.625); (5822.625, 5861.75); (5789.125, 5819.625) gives 0.10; 14.5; 13.5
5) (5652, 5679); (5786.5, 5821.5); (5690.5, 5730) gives 0.03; 15.1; 12.6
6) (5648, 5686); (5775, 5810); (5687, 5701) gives 0.04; 14.9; 12.5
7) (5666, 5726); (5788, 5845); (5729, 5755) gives -0.01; 14.2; 13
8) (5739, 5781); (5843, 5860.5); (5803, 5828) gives -0.07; 13.3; 13.2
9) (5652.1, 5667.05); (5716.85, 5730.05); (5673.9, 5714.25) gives 0.04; 15.1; 14.1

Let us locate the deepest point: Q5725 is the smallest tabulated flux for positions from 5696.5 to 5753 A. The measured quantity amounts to 11.46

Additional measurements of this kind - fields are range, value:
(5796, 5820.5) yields 0.5375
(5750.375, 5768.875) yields 4.187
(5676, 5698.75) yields 12.55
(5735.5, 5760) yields 11.74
